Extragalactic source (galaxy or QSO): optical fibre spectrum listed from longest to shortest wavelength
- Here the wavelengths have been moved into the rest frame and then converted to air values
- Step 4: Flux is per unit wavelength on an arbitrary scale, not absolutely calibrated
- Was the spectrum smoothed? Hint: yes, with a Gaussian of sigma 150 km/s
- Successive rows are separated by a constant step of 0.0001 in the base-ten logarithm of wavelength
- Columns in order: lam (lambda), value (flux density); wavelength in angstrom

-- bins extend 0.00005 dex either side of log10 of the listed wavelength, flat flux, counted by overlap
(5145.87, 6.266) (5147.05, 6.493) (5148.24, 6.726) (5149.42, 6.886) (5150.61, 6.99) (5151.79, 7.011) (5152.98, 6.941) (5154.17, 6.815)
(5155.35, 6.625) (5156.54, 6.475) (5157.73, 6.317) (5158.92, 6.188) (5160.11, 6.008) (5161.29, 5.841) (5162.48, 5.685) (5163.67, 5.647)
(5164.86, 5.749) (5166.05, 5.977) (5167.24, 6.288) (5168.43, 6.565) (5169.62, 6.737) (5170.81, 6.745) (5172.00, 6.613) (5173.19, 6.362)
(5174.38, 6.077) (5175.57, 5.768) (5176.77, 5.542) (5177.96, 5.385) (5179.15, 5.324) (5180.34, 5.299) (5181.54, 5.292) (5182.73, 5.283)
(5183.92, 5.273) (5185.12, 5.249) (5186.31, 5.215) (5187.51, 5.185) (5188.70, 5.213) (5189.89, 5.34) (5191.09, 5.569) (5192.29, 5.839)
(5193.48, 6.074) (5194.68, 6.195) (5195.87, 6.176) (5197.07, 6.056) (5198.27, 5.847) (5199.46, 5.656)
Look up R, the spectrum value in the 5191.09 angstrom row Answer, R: 5.569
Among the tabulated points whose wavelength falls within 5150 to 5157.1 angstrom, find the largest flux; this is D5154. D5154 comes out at 7.011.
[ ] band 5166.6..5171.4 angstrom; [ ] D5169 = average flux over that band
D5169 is 6.58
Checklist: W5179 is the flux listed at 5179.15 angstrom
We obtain 5.324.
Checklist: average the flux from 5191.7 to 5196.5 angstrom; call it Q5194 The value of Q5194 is 6.08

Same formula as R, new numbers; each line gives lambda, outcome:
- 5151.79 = 7.011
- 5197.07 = 6.056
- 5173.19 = 6.362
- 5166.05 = 5.977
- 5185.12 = 5.249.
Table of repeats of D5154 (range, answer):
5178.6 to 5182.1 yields 5.324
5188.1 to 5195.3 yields 6.195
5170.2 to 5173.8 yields 6.745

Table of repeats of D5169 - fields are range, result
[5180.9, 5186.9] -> 5.26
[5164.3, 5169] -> 6.14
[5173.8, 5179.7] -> 5.62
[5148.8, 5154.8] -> 6.93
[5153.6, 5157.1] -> 6.65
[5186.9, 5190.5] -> 5.25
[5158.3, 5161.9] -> 6.02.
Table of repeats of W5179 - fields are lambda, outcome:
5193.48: 6.074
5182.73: 5.283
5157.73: 6.317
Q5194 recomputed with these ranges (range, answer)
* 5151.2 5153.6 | 6.96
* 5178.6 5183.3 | 5.3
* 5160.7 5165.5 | 5.73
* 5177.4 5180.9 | 5.34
